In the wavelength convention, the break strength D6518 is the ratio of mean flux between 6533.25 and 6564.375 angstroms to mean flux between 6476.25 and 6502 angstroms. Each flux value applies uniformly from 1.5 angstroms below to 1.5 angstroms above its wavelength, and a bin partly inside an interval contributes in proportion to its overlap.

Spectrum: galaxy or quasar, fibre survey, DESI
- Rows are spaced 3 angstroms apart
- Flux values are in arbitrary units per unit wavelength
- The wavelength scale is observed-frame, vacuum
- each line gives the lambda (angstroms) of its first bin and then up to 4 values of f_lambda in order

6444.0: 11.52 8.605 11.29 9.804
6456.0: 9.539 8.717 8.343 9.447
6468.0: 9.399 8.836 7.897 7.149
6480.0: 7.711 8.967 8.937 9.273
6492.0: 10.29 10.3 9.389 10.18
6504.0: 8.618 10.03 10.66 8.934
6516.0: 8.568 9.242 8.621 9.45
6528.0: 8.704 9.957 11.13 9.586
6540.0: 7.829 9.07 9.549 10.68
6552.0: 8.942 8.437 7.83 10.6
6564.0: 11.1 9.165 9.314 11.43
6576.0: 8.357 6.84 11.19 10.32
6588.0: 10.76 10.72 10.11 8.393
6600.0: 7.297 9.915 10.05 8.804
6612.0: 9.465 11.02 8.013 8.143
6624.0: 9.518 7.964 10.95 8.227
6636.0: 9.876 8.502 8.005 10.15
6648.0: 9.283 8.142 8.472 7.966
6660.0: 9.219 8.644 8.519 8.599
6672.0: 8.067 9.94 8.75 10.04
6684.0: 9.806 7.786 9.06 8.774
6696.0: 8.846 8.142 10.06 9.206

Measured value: 1.03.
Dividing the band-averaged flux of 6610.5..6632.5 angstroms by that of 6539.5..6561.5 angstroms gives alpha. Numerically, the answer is 1.0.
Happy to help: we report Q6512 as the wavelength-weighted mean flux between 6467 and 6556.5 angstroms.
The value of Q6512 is 9.21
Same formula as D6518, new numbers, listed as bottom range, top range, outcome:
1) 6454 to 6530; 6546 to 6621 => 1.04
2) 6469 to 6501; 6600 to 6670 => 1.00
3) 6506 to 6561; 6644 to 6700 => 0.95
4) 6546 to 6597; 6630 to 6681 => 0.92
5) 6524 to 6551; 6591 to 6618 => 0.98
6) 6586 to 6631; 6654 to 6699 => 0.94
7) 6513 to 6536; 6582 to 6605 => 1.04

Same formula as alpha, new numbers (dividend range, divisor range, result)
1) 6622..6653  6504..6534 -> 0.96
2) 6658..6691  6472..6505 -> 0.99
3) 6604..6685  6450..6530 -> 0.99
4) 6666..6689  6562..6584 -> 0.93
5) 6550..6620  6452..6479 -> 1.08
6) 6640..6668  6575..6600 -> 0.92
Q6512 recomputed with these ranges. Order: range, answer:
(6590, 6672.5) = 9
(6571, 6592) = 9.91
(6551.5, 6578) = 9.43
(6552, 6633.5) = 9.41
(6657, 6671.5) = 8.62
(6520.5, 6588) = 9.49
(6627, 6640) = 9.26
